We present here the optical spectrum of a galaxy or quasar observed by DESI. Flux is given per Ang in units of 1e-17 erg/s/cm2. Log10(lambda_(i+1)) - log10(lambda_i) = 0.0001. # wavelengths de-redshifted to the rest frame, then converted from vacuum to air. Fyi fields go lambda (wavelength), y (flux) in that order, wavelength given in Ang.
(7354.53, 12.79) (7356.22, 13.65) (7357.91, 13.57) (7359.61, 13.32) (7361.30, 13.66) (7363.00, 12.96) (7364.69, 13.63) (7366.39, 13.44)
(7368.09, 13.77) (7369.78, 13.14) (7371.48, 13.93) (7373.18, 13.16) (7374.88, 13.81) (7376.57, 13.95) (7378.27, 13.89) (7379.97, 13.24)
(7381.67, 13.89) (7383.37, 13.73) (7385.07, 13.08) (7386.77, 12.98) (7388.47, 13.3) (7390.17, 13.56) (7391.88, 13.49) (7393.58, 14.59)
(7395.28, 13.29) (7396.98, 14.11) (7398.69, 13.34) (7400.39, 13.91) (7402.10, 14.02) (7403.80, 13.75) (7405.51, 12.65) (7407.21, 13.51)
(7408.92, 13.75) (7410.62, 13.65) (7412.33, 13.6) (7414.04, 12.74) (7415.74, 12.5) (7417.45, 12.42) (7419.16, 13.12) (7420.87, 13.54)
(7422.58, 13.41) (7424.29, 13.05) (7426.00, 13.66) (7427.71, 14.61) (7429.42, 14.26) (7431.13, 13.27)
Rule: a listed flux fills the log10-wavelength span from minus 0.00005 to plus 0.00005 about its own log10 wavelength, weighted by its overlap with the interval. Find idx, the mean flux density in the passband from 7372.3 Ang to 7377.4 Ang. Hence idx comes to 13.7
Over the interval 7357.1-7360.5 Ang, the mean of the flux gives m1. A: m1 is 13.4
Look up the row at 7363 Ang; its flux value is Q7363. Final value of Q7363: 12.96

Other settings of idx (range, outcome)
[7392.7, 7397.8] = 14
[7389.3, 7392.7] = 13.5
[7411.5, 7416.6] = 12.9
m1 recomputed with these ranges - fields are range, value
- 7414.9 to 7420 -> 12.7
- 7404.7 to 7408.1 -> 13.1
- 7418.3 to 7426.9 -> 13.4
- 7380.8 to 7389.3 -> 13.4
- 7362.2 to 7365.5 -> 13.3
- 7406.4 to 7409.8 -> 13.6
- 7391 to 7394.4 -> 14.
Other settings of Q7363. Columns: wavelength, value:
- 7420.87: 13.54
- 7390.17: 13.56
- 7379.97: 13.24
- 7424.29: 13.05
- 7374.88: 13.81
